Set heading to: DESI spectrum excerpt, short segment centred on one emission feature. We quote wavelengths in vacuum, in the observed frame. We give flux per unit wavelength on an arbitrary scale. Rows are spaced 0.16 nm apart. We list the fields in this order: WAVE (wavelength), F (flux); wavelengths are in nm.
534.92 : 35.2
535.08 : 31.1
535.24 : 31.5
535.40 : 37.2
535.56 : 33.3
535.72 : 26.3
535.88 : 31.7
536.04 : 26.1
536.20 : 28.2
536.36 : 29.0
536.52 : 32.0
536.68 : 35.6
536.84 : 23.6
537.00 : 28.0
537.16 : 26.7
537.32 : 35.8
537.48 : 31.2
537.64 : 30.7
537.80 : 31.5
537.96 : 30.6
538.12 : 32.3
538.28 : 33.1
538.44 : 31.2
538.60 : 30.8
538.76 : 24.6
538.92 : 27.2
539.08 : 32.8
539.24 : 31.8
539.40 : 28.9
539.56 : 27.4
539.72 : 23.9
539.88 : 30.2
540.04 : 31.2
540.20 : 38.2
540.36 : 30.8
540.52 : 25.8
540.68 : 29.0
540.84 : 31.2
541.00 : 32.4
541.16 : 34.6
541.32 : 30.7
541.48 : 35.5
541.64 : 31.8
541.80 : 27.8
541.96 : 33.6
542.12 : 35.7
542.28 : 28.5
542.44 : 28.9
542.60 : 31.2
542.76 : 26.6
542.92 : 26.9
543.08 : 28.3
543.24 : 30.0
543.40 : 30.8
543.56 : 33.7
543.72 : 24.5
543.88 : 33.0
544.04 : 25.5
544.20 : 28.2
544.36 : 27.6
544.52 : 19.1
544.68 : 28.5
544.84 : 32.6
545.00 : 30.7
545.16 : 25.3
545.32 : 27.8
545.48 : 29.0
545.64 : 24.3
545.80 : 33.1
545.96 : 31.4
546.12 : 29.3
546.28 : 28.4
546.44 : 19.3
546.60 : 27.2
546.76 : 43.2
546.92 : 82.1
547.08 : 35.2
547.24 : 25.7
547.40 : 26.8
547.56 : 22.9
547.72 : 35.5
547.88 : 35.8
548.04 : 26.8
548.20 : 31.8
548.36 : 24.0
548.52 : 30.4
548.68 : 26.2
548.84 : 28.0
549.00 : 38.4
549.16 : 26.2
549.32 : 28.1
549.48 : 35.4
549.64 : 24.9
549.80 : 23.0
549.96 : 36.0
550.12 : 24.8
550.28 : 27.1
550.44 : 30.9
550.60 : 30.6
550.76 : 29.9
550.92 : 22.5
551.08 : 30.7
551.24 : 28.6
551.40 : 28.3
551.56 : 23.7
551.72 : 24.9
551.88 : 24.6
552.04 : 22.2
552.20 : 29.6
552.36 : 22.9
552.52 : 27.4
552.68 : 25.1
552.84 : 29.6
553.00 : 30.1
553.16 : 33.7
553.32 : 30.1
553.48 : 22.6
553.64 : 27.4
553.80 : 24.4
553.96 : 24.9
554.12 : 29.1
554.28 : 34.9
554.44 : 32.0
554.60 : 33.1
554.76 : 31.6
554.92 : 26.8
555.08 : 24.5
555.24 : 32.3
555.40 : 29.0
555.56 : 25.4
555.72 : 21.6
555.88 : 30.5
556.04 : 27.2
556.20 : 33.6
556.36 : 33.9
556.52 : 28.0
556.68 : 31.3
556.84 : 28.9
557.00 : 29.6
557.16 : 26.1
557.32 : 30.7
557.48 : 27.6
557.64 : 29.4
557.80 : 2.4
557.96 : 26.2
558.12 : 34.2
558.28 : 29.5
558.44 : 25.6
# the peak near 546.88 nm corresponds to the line H-beta 4861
